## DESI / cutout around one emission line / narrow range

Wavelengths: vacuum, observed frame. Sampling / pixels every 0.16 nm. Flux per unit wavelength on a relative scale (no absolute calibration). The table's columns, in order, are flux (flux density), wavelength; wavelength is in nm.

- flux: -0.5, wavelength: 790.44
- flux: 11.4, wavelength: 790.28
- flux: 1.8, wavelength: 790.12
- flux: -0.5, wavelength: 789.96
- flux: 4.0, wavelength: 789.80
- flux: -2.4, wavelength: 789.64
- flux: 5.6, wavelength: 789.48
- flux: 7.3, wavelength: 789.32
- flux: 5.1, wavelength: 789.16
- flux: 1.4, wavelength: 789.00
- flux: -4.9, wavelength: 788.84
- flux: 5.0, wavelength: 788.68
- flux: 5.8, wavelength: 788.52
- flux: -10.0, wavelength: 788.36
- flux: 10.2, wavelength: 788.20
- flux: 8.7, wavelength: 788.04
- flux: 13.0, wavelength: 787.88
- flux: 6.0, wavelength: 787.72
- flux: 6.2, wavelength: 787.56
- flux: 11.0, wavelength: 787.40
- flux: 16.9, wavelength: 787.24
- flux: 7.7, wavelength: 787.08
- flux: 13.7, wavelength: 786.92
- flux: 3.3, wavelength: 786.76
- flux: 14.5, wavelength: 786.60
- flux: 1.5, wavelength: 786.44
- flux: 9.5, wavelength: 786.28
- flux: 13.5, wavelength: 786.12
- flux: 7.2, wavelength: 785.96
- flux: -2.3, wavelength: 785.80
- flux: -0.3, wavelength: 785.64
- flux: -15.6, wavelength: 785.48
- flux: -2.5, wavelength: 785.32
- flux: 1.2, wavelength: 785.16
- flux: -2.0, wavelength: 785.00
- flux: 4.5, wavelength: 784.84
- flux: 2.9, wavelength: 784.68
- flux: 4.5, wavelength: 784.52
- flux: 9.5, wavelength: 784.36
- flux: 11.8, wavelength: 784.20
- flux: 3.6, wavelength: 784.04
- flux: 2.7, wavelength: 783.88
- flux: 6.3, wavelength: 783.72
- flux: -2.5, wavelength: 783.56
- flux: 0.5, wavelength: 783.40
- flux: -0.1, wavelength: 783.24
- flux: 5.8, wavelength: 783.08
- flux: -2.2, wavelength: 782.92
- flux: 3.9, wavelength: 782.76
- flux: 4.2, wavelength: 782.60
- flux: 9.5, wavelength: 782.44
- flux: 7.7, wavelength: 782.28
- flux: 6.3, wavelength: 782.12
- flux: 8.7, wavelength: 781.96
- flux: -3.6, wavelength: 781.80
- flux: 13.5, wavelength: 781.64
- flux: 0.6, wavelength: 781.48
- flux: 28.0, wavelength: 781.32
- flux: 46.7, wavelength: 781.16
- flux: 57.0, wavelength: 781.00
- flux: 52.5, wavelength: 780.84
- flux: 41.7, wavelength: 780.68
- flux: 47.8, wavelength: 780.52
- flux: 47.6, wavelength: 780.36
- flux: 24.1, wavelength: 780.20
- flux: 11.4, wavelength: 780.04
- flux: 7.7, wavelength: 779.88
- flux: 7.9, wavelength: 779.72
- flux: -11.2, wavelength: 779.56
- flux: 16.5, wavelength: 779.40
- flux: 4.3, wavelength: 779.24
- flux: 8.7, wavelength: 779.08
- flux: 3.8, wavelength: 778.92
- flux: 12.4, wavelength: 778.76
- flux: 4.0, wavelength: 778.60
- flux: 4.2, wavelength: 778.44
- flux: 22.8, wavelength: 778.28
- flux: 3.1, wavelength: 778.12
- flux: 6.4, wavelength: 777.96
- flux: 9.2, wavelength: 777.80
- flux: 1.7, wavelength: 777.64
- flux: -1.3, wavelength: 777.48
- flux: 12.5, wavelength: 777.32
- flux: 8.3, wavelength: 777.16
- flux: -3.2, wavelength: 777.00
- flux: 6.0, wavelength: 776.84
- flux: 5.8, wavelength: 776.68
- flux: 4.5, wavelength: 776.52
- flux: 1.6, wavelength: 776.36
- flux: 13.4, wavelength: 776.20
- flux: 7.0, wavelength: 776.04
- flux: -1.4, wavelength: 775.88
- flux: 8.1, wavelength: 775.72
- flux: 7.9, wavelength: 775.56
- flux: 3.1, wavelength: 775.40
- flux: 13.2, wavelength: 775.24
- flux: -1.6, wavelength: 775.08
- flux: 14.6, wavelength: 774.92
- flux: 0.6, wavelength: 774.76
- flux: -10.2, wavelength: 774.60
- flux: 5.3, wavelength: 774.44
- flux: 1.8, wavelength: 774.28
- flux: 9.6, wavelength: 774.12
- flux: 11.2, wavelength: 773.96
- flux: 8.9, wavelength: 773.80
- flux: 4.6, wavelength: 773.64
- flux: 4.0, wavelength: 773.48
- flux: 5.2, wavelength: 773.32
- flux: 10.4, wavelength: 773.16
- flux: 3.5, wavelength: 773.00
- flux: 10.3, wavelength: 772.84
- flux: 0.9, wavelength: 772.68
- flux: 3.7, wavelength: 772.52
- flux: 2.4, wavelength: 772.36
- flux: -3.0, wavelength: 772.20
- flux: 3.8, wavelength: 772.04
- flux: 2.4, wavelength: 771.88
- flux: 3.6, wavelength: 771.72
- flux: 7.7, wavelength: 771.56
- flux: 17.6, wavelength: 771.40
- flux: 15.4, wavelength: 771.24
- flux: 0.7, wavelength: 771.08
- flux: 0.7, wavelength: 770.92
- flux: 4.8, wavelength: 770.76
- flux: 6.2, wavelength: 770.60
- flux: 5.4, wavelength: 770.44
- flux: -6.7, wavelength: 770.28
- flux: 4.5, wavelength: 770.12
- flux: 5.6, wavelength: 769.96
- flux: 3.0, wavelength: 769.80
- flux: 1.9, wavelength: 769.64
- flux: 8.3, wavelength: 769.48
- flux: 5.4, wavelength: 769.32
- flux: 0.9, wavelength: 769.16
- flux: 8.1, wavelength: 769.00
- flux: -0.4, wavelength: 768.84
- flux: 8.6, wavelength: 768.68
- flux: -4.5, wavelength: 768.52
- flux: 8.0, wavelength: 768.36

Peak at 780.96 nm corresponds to [O II] 3727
